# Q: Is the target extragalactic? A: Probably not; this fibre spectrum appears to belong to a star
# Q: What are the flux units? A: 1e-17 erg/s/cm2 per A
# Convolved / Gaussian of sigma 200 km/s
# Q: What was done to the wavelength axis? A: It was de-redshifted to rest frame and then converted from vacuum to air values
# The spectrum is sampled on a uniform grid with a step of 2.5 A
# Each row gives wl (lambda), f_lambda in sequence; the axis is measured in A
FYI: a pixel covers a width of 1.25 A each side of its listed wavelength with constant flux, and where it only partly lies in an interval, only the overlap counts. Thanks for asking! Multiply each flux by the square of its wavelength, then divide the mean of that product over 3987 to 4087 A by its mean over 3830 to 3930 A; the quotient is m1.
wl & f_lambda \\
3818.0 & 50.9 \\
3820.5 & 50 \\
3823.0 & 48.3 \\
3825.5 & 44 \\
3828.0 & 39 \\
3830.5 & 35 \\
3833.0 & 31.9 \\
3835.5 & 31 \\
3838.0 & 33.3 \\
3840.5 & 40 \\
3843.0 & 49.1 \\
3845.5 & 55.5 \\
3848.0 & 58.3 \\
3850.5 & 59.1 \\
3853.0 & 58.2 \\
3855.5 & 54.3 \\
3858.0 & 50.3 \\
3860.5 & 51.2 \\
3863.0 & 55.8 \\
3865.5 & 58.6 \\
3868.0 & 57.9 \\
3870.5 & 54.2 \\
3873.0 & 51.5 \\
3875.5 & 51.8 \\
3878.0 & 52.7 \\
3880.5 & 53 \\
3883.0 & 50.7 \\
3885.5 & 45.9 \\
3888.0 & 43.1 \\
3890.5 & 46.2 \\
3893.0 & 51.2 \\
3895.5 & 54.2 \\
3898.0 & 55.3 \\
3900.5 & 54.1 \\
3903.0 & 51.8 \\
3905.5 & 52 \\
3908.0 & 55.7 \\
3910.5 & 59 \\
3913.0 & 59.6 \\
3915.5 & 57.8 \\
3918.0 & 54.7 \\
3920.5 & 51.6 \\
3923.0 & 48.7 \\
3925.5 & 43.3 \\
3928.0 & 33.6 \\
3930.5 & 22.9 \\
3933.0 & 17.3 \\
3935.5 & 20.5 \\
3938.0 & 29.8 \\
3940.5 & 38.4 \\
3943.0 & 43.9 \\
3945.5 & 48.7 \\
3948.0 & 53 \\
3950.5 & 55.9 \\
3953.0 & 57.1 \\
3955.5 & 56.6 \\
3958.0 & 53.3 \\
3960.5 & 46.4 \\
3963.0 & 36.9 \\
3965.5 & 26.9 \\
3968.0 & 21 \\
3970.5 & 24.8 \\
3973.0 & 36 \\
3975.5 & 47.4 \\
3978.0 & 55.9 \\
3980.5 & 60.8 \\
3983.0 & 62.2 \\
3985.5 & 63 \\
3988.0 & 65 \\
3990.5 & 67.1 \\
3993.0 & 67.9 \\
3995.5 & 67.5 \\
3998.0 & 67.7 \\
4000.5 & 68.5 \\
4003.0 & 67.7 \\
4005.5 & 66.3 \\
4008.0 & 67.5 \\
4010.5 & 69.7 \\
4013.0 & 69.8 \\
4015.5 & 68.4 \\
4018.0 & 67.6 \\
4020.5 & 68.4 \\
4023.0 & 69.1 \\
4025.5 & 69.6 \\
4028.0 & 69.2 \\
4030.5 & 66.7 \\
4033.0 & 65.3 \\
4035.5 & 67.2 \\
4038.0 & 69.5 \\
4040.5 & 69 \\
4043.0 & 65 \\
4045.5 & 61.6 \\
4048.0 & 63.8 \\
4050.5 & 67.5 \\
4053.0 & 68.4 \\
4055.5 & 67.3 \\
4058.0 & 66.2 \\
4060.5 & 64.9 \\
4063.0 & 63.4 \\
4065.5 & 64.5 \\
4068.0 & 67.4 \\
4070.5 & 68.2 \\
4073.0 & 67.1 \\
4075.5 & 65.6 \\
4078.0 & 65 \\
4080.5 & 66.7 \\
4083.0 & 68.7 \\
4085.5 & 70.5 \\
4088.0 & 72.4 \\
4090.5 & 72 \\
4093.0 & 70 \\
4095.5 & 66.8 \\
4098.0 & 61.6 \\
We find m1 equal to 1.4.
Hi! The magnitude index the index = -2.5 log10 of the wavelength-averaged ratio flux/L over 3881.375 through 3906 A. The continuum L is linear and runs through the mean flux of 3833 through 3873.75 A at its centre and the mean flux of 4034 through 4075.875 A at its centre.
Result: 0.07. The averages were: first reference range 50.5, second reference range 66.3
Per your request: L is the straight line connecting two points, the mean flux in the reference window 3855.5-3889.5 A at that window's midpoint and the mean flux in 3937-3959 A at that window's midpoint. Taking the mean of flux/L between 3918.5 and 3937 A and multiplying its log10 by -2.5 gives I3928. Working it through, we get 0.39 mag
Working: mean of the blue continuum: 52.1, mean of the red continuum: 48.7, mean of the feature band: 34.8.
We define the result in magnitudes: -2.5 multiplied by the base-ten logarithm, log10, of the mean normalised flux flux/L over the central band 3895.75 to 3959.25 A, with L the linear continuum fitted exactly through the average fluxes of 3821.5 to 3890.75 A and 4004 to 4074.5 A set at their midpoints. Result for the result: 0.181 mag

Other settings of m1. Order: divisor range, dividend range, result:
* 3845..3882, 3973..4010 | 1.23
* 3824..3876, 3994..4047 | 1.52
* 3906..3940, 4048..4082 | 1.67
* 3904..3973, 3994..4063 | 1.63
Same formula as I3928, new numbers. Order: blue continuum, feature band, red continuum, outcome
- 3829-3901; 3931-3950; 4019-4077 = 0.491 mag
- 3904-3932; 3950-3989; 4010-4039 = 0.215 mag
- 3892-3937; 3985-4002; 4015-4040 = -0.087 mag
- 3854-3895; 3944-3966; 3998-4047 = 0.227 mag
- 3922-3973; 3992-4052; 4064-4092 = -0.220 mag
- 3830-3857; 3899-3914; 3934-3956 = -0.224 mag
